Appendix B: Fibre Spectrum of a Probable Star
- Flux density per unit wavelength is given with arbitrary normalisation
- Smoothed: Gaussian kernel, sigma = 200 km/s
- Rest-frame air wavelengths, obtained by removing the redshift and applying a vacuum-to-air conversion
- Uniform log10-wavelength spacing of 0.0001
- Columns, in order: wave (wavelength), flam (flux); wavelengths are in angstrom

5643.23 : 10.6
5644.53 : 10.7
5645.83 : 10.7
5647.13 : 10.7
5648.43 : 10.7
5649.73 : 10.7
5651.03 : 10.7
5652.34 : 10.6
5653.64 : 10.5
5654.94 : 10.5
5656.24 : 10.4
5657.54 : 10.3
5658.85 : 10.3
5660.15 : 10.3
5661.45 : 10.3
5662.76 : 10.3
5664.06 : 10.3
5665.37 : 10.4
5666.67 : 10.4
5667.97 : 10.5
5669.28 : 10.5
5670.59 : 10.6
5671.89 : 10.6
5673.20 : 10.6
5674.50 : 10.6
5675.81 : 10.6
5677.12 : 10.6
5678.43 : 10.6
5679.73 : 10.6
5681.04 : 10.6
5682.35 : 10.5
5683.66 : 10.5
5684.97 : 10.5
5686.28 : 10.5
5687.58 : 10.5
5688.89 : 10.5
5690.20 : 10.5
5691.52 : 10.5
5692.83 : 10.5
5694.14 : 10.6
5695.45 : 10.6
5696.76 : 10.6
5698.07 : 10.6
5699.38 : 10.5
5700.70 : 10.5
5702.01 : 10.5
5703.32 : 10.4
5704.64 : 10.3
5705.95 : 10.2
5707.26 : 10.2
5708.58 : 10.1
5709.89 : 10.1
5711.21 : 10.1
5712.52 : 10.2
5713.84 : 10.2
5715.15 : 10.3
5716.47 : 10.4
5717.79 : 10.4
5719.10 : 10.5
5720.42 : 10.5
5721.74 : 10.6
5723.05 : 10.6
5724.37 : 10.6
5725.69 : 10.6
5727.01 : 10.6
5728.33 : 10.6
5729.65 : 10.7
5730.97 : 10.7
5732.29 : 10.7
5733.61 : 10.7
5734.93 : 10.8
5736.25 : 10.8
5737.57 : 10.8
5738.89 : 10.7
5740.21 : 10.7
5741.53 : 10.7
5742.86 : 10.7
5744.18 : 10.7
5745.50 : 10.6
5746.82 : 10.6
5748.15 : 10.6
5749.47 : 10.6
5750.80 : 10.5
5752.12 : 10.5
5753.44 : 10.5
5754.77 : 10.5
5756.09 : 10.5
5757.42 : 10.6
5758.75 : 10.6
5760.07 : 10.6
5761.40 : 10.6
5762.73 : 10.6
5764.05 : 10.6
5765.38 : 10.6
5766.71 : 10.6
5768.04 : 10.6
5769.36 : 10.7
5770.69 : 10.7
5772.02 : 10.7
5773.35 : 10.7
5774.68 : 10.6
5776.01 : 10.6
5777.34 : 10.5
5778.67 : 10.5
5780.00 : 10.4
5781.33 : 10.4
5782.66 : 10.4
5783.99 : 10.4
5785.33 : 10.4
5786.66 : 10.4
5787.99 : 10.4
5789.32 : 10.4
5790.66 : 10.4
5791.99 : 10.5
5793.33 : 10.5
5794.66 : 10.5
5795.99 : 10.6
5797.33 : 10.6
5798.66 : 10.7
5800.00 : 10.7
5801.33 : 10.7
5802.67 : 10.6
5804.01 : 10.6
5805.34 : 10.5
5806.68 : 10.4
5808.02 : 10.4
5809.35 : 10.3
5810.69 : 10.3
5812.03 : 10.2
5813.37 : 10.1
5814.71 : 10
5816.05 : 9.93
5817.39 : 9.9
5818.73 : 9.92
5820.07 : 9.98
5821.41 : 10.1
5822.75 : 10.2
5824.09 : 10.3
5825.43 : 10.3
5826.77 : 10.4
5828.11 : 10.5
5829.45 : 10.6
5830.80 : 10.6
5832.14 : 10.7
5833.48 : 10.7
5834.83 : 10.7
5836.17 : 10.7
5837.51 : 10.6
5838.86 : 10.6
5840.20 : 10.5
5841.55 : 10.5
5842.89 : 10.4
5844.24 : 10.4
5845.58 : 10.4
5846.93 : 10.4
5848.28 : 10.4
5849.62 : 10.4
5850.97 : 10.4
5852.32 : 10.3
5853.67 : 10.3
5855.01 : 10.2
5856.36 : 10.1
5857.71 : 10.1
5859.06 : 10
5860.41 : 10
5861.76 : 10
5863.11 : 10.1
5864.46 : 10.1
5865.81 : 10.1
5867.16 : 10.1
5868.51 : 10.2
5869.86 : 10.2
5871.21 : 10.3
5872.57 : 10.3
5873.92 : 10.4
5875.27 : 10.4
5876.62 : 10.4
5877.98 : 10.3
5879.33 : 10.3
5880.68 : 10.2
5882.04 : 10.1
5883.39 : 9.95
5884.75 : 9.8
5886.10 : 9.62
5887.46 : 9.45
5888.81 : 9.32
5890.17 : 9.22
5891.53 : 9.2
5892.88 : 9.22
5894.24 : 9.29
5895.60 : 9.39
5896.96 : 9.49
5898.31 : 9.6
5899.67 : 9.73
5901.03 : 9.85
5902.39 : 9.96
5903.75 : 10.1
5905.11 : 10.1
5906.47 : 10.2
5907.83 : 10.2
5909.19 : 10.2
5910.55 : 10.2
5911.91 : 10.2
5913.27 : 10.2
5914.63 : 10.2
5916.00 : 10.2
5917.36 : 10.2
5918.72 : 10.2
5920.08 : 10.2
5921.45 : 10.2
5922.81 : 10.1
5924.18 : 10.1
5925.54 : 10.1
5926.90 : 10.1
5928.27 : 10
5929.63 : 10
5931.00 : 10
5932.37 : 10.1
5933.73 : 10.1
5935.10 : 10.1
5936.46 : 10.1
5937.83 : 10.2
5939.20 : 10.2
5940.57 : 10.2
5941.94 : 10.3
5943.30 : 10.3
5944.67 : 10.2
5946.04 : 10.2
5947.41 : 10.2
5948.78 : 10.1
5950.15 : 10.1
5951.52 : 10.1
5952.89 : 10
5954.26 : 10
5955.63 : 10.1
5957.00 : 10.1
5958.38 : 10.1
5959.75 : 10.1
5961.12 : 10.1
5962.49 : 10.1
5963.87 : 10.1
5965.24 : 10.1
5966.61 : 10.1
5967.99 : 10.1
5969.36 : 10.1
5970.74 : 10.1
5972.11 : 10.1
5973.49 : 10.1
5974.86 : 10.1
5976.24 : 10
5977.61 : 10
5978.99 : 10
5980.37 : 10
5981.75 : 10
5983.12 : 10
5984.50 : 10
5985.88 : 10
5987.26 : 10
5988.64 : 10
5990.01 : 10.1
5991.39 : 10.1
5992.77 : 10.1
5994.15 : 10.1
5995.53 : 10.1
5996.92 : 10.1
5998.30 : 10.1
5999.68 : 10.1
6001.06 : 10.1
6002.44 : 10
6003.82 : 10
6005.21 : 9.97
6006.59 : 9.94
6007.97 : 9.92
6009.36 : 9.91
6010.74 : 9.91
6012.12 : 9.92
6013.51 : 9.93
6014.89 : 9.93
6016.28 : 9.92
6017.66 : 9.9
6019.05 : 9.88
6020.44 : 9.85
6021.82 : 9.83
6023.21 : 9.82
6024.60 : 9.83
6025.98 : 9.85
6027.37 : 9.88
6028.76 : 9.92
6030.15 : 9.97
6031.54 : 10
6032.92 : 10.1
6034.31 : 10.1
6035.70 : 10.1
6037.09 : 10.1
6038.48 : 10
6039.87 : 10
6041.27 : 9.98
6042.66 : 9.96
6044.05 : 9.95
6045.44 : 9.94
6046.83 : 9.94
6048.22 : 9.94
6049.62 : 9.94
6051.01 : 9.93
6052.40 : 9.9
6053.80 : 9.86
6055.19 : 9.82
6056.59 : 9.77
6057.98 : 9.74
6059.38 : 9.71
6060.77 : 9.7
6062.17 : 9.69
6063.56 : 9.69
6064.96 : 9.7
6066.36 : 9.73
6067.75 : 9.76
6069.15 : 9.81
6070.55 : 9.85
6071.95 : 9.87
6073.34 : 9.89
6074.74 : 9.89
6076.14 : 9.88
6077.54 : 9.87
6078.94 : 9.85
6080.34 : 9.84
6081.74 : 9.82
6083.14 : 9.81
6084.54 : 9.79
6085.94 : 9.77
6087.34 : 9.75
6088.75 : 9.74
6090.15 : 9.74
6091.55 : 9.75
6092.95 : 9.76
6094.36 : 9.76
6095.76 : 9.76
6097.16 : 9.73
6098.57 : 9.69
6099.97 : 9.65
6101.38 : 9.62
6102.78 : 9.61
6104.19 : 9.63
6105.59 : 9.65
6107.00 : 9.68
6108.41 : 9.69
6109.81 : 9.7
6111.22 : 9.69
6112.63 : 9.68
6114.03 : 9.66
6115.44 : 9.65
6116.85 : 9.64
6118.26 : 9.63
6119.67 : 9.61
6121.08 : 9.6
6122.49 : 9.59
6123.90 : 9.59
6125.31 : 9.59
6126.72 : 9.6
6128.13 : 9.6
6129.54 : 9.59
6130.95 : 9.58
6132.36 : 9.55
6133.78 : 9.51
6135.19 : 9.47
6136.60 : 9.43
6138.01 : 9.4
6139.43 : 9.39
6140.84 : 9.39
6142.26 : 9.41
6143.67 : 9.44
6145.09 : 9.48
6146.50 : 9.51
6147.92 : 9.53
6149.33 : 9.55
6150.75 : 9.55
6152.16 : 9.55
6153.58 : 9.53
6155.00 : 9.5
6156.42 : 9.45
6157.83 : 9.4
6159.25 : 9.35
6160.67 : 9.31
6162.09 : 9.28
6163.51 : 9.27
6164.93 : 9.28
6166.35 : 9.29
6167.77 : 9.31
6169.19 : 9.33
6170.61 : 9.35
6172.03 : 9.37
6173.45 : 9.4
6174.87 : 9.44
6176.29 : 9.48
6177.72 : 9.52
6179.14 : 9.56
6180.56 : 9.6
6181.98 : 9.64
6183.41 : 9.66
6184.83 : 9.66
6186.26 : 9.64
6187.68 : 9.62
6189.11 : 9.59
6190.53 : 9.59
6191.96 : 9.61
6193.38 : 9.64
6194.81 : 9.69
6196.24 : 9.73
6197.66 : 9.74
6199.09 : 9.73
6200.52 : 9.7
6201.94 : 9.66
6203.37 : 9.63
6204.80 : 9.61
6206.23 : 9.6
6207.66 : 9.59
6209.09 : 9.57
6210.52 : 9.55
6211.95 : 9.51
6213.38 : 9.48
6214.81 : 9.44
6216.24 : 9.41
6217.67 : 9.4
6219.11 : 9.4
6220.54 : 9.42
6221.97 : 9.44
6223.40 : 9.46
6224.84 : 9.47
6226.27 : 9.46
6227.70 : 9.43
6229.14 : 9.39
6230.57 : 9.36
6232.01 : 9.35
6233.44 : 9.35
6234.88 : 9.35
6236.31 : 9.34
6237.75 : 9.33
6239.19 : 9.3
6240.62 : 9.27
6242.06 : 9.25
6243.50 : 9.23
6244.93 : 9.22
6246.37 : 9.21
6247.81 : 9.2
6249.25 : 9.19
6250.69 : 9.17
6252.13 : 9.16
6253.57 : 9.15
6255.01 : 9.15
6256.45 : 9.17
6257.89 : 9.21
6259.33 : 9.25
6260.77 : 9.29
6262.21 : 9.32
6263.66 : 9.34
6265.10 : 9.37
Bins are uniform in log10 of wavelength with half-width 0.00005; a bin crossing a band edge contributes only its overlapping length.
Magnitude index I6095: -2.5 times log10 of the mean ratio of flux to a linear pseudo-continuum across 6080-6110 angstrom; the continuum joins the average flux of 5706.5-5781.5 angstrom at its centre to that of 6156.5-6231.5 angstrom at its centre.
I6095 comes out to 0.00 mag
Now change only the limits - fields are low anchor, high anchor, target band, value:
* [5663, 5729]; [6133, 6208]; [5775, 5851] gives -0.02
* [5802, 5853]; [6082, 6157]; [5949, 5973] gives -0.01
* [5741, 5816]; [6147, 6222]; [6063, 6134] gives 0.00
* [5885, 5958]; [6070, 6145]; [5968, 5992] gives -0.02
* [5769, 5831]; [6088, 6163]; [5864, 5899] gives 0.03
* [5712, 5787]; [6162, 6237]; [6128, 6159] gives 0.02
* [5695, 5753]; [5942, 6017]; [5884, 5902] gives 0.08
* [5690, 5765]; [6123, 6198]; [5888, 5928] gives 0.02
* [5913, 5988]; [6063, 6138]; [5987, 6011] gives -0.01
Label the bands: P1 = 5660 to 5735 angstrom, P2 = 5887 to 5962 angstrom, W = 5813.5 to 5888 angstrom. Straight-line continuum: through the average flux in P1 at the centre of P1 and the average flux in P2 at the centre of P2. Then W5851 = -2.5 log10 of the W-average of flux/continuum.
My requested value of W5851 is -0.01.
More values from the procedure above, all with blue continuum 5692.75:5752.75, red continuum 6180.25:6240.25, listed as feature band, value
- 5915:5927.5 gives 0.00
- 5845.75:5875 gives 0.00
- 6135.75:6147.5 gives 0.03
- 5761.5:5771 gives -0.02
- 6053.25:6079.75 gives 0.00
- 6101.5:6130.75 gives 0.01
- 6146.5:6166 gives 0.02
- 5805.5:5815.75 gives 0.01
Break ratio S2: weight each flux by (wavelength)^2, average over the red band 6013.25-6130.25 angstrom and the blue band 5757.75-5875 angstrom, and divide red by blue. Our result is 1.0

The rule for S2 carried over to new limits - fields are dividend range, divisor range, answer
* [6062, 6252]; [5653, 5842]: 1.04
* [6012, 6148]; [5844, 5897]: 1.04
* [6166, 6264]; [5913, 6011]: 1.02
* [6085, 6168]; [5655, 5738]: 1.05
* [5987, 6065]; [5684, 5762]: 1.05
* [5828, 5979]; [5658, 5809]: 1.02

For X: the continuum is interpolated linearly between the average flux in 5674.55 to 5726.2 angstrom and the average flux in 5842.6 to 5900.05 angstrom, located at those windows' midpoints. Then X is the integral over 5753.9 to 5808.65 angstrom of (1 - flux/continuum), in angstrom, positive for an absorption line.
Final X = -1.6 angstrom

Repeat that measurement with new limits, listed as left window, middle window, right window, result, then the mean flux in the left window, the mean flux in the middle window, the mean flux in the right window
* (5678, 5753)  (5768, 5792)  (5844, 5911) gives -0.4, 10.5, 10.5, 10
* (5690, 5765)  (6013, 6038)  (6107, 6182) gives -0.4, 10.5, 9.94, 9.5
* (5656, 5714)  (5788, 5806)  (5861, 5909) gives -0.7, 10.4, 10.6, 9.92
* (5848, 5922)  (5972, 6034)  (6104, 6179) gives -1.3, 10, 9.99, 9.5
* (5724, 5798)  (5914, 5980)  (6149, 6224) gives 0.0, 10.6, 10.1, 9.51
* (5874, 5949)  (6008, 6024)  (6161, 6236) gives -0.1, 10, 9.89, 9.5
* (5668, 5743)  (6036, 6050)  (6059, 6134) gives -0.2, 10.5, 9.97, 9.71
